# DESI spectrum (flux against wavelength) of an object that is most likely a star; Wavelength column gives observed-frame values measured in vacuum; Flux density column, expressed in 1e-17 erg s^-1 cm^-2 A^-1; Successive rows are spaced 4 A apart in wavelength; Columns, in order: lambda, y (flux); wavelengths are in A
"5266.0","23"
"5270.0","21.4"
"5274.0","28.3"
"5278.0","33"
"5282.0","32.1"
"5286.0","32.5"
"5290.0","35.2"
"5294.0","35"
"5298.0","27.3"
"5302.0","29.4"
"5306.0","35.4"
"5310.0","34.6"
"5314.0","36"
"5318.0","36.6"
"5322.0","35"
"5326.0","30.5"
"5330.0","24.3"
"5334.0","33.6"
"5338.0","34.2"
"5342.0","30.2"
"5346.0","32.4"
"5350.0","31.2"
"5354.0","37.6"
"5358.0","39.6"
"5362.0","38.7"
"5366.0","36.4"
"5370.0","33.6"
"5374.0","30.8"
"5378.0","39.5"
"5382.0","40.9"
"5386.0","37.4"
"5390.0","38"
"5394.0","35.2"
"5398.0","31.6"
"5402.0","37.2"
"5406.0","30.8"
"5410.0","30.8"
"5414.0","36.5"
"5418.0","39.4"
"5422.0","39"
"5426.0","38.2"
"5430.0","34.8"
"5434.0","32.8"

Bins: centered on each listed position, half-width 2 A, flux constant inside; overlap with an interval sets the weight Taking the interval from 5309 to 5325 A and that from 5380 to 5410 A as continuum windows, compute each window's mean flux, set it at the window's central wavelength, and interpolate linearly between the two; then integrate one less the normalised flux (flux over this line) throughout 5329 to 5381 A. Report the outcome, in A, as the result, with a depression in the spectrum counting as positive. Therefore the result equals 1.6 A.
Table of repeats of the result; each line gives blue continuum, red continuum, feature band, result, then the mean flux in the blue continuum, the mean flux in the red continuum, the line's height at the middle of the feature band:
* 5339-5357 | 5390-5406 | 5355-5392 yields -3.55 A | 33.3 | 34.6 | 34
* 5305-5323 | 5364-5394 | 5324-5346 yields 3.16 A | 35.6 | 36.6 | 35.9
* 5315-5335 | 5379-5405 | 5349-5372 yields -1.28 A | 32.1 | 36.6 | 34.5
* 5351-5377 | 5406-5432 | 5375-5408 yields -0.11 A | 36.1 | 36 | 36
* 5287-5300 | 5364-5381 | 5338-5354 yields 0.94 A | 32.5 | 35.4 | 34.4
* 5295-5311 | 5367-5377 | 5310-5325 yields -1.54 A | 31.7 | 33.4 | 32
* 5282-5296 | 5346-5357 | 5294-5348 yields 2.92 A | 33.9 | 34.5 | 34.2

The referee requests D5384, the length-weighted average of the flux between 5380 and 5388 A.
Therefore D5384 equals 39.1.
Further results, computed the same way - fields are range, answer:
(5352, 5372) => 37.2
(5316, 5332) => 31.6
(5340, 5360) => 34.2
